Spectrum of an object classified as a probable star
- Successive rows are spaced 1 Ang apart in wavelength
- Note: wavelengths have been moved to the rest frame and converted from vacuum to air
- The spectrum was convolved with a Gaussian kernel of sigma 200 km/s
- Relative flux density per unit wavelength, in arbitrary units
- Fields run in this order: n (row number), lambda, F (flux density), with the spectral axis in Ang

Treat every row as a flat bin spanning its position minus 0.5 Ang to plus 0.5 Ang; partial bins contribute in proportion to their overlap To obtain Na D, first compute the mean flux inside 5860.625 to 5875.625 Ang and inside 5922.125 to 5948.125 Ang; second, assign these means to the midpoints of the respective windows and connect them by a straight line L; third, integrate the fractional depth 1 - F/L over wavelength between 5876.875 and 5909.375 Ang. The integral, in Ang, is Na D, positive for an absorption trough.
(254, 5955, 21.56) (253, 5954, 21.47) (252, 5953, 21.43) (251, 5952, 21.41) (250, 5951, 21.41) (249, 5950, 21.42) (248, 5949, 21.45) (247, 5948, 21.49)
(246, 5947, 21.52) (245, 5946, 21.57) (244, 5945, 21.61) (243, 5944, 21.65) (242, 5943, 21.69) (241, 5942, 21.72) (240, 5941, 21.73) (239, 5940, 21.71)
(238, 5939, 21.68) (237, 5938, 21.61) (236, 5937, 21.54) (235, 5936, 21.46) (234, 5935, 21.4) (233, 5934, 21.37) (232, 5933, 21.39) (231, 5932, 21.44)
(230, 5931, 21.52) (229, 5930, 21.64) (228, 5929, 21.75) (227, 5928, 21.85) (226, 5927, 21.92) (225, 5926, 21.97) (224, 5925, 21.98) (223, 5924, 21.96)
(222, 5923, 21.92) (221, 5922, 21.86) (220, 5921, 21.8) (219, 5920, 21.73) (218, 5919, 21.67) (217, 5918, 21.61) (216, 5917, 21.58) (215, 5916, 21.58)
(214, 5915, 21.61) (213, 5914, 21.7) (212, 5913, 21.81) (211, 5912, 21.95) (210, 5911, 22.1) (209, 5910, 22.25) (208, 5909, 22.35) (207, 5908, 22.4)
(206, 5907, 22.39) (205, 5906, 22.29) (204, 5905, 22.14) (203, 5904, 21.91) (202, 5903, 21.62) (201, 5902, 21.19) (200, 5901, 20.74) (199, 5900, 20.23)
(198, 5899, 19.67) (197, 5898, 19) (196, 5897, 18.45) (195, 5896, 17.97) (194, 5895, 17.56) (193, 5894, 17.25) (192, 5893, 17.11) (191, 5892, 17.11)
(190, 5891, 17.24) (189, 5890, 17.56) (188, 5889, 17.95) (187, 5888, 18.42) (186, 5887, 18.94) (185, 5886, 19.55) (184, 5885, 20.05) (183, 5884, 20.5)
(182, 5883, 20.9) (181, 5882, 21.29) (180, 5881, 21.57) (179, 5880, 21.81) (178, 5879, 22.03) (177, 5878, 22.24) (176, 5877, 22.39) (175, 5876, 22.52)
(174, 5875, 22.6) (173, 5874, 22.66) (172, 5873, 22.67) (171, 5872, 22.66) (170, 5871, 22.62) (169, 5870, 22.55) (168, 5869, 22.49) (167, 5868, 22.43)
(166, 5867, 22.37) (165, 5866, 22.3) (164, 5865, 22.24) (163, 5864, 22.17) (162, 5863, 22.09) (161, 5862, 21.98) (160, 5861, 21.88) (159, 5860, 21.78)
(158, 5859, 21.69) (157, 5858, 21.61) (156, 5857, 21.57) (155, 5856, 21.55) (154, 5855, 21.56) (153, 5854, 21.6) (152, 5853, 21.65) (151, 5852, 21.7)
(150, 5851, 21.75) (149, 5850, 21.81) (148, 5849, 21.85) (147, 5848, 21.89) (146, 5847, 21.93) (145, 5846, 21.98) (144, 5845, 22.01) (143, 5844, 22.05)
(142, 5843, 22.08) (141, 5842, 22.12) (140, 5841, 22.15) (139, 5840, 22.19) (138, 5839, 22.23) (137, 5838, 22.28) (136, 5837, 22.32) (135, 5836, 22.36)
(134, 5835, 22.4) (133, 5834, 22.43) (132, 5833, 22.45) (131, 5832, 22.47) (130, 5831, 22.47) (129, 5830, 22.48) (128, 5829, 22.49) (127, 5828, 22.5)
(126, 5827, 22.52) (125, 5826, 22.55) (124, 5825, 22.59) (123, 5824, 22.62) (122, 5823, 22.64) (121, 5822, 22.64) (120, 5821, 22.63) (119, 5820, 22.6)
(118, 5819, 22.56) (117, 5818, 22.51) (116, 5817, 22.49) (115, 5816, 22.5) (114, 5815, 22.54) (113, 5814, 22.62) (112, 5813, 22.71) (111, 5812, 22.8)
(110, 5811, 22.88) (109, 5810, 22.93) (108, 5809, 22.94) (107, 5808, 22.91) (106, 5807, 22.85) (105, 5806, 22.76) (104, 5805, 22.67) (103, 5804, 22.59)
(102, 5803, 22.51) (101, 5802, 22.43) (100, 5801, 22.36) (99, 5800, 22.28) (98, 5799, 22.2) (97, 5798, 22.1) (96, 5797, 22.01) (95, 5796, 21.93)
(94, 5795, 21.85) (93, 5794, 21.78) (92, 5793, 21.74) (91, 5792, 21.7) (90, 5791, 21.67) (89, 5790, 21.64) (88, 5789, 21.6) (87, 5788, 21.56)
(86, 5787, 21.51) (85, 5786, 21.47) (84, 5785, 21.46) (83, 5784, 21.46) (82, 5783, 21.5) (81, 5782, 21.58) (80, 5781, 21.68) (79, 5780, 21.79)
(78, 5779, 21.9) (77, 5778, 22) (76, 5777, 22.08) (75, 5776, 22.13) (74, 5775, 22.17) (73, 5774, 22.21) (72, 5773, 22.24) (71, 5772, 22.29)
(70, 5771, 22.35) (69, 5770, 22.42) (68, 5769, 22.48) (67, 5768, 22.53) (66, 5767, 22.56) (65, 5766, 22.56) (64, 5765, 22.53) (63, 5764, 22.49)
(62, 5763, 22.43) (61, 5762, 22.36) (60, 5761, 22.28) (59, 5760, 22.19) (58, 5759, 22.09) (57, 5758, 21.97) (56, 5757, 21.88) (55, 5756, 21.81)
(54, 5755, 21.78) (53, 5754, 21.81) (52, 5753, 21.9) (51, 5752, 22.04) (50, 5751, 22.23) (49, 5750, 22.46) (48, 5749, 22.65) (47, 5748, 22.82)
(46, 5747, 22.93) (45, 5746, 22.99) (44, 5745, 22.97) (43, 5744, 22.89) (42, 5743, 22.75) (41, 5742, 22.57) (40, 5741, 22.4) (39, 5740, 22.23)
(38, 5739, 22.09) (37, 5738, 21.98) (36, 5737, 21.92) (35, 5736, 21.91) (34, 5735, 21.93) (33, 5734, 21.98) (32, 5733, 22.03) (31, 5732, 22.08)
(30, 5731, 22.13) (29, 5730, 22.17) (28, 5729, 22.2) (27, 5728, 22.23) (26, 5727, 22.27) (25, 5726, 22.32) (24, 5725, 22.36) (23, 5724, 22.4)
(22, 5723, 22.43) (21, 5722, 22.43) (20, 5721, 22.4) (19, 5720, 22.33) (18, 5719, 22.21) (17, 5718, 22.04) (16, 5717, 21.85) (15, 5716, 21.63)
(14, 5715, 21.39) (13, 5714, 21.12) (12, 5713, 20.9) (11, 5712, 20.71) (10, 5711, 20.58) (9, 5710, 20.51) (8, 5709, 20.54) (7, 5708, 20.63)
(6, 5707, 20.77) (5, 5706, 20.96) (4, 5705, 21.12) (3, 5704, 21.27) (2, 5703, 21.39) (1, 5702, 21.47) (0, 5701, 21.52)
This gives 3.0 Ang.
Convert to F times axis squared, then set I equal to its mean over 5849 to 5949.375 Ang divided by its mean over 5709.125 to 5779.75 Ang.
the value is 1.0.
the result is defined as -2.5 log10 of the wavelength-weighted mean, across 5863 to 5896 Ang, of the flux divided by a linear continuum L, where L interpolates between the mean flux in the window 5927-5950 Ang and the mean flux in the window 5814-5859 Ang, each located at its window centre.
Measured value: 0.06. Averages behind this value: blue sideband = 22.2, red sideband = 21.6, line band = 20.7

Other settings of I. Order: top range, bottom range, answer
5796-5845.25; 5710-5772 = 1.04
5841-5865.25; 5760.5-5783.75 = 1.01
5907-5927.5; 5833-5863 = 1.02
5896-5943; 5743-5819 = 1.01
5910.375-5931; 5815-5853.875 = 1.01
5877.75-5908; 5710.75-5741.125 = 0.96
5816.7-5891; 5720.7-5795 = 1.02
